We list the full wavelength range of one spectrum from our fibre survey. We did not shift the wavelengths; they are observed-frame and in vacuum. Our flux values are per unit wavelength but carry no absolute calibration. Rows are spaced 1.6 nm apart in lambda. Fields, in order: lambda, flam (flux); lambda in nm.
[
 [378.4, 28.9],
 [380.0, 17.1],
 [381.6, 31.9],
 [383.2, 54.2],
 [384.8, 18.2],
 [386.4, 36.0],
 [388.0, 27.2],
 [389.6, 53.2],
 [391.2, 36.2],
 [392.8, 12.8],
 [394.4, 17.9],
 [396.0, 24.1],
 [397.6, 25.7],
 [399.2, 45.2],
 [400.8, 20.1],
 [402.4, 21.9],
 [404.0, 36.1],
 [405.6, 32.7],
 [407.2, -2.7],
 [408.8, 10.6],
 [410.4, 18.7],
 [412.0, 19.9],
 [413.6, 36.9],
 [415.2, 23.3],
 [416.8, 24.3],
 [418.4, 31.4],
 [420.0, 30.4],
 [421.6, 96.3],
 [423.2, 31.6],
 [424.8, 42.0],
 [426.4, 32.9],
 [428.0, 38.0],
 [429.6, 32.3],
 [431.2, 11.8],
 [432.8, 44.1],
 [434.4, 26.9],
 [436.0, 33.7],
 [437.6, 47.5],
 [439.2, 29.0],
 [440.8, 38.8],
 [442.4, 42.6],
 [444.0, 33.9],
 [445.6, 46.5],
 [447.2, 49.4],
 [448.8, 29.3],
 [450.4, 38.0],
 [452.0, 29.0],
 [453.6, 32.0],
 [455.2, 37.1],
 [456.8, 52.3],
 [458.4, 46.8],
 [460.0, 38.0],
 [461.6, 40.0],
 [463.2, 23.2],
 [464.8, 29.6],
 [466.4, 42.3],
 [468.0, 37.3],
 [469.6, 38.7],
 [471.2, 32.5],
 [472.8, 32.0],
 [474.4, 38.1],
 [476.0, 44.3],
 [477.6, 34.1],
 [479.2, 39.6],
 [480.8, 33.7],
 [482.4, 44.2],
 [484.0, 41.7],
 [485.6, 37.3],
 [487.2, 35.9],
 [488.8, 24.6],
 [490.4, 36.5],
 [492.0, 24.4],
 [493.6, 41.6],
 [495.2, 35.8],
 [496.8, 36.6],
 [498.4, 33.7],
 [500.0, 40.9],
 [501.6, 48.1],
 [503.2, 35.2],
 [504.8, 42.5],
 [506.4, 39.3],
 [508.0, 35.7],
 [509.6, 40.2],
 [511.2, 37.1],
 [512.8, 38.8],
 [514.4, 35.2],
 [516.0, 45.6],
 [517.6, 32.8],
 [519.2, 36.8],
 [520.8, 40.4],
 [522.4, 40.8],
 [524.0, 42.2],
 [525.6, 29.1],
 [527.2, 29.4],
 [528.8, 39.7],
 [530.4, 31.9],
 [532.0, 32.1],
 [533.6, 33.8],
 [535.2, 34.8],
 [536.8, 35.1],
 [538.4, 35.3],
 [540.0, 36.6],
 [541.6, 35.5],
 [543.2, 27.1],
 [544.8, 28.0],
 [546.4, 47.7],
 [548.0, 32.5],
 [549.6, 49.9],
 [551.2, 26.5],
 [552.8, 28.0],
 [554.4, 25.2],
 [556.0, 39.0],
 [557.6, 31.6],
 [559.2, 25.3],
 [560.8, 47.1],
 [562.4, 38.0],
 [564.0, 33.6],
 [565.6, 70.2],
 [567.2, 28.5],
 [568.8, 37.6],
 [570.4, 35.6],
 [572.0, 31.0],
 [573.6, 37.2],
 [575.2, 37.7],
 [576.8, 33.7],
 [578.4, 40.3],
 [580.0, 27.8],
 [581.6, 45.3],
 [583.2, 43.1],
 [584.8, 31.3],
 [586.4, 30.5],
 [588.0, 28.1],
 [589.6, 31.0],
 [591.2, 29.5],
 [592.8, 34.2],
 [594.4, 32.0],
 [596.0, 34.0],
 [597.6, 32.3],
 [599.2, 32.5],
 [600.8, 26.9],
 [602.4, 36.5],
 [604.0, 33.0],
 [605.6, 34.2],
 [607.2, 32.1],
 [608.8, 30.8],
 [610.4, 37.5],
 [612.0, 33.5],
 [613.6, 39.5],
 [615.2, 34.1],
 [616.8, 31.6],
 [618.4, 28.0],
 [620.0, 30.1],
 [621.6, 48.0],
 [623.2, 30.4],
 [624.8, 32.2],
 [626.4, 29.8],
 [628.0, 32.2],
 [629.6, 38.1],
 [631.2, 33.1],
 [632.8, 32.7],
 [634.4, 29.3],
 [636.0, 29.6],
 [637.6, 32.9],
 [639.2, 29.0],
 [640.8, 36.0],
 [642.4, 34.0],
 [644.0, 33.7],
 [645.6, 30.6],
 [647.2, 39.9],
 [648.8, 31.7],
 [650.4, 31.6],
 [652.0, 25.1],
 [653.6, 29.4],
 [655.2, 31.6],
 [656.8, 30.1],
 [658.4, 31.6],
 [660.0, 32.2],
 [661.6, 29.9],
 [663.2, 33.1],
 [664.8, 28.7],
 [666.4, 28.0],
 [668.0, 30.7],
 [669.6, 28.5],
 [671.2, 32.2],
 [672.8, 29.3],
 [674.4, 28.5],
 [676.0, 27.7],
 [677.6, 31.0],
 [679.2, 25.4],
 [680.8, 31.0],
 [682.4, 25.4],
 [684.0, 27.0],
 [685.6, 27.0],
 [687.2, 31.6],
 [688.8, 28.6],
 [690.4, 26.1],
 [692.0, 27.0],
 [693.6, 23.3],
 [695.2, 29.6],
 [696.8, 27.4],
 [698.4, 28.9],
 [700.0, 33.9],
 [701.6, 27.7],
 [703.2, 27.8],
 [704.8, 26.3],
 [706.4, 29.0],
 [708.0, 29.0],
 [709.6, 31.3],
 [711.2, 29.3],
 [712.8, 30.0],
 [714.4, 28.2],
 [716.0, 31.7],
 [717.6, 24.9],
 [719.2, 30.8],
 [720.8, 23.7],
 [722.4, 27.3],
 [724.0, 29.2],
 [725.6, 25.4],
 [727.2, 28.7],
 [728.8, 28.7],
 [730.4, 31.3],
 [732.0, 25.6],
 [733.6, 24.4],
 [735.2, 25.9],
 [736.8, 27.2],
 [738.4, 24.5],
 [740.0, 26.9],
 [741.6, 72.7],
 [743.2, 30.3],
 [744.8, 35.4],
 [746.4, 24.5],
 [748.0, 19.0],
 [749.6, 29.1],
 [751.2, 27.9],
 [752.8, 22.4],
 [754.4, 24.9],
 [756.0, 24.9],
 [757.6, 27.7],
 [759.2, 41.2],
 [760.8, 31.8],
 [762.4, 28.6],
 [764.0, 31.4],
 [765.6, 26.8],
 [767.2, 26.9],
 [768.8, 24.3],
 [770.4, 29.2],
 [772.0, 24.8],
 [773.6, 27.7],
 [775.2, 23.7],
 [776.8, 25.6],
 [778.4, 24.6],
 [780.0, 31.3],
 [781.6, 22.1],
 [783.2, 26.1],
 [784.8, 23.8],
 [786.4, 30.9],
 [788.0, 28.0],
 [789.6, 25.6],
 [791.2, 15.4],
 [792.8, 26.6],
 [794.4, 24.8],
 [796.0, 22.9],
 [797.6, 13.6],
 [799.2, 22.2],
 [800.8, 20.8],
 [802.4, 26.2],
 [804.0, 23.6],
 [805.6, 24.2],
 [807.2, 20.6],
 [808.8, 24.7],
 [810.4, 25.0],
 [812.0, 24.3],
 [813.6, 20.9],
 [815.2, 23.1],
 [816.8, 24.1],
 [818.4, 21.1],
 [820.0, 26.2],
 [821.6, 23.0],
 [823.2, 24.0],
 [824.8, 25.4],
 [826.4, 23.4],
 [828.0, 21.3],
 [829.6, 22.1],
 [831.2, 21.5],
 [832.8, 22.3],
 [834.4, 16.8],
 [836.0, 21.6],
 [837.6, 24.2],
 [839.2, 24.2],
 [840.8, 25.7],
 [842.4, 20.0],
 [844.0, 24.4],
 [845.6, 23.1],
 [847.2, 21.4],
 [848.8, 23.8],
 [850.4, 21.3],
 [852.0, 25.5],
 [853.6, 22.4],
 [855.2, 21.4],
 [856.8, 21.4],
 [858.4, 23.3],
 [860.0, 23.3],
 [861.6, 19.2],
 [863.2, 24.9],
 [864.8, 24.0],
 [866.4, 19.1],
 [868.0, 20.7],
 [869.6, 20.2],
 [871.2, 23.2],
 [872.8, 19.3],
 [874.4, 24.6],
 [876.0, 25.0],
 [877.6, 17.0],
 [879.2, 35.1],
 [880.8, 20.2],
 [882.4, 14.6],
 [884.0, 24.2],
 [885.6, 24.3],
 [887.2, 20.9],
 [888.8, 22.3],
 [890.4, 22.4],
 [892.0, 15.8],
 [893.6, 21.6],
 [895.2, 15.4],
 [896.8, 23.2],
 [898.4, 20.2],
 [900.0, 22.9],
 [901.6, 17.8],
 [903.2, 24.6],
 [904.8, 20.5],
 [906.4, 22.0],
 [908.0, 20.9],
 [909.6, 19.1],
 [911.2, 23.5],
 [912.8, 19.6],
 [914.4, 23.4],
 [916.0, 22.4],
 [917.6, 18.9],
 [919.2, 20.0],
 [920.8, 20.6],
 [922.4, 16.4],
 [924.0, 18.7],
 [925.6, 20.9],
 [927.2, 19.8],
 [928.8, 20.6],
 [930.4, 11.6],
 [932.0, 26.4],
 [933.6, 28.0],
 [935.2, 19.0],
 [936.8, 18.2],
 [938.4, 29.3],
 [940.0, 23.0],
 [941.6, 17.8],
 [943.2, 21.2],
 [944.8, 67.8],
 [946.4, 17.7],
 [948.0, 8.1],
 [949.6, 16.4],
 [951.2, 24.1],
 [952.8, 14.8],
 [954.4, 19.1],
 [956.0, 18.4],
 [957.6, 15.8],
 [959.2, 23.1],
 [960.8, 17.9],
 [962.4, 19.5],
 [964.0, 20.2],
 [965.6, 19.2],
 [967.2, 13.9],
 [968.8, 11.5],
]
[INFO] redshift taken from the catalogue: 0.13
